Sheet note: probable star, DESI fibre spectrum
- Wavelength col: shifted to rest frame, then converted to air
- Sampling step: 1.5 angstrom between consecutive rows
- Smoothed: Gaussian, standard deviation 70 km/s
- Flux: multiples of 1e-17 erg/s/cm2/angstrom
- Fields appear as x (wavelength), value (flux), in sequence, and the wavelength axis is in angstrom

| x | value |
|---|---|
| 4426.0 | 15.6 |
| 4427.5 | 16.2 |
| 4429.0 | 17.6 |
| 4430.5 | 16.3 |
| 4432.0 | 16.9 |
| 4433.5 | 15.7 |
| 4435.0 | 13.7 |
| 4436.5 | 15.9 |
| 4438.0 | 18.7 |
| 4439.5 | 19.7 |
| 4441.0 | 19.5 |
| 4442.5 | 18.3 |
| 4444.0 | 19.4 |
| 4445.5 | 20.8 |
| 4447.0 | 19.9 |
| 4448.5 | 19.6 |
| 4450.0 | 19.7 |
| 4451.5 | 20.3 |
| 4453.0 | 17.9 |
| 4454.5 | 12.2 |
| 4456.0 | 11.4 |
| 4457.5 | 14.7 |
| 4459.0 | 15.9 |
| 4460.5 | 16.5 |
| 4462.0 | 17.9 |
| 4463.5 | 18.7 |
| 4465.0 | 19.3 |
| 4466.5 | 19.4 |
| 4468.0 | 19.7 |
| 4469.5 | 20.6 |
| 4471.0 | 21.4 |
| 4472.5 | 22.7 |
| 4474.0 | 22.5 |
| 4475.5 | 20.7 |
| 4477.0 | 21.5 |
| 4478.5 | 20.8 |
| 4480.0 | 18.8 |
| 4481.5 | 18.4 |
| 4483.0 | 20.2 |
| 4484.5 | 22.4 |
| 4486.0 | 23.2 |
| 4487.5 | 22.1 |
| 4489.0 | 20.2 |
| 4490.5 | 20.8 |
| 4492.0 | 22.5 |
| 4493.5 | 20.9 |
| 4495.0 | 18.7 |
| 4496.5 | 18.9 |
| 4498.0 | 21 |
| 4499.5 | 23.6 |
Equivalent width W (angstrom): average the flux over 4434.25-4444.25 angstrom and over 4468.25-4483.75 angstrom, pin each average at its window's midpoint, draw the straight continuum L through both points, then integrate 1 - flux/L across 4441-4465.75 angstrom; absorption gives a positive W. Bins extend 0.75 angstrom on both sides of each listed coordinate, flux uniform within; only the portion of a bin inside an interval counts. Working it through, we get 1.5 angstrom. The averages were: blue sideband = 17.8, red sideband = 20.7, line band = 17.7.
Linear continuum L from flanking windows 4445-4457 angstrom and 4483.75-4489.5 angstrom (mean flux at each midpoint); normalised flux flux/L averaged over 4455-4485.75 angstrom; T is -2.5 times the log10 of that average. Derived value 0.05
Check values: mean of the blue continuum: 17.6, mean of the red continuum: 22.1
